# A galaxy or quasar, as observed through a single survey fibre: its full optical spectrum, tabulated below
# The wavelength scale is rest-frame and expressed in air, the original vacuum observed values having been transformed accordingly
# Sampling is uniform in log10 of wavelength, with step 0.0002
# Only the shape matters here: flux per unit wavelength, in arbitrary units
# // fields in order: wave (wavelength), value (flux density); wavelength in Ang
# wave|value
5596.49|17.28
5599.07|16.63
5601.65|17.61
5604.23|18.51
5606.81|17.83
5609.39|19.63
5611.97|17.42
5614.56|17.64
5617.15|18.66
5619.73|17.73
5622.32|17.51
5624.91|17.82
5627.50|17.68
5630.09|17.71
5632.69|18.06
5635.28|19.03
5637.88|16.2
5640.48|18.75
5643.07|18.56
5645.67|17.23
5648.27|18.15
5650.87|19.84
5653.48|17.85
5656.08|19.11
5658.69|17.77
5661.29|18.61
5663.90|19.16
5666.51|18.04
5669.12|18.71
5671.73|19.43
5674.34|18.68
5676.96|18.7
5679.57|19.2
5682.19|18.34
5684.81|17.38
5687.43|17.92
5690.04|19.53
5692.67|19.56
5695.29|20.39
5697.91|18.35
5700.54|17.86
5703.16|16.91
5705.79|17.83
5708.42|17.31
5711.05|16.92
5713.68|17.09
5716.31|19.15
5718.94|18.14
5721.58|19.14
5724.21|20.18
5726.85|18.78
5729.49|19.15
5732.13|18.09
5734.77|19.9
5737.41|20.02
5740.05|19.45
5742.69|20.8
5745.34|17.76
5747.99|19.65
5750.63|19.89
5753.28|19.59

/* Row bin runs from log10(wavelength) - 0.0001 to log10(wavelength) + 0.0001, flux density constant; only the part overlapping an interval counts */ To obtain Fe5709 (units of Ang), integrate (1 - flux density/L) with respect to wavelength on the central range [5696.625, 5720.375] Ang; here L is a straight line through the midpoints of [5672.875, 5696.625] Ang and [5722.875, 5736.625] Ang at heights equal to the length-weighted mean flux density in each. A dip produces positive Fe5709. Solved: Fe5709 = 1.7 Ang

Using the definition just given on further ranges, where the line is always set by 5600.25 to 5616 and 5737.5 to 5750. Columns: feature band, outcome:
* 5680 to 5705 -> 0.6 Ang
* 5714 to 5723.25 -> 0.3 Ang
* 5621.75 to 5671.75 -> 0.7 Ang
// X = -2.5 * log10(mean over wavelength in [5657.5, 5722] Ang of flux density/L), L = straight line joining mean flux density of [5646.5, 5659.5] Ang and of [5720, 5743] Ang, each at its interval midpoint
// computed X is 0.03 mag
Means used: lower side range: 18.5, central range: 18.4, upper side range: 19.4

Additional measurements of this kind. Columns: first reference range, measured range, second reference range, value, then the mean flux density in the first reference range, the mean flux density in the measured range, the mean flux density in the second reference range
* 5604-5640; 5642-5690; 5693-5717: -0.03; 18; 18.5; 18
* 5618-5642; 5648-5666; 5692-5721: -0.04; 17.9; 18.6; 18.1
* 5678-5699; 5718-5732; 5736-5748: 0.02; 18.8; 19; 19.5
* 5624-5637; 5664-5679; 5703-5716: -0.07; 18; 18.8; 17.4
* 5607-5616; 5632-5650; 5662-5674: 0.03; 18.2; 18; 18.8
